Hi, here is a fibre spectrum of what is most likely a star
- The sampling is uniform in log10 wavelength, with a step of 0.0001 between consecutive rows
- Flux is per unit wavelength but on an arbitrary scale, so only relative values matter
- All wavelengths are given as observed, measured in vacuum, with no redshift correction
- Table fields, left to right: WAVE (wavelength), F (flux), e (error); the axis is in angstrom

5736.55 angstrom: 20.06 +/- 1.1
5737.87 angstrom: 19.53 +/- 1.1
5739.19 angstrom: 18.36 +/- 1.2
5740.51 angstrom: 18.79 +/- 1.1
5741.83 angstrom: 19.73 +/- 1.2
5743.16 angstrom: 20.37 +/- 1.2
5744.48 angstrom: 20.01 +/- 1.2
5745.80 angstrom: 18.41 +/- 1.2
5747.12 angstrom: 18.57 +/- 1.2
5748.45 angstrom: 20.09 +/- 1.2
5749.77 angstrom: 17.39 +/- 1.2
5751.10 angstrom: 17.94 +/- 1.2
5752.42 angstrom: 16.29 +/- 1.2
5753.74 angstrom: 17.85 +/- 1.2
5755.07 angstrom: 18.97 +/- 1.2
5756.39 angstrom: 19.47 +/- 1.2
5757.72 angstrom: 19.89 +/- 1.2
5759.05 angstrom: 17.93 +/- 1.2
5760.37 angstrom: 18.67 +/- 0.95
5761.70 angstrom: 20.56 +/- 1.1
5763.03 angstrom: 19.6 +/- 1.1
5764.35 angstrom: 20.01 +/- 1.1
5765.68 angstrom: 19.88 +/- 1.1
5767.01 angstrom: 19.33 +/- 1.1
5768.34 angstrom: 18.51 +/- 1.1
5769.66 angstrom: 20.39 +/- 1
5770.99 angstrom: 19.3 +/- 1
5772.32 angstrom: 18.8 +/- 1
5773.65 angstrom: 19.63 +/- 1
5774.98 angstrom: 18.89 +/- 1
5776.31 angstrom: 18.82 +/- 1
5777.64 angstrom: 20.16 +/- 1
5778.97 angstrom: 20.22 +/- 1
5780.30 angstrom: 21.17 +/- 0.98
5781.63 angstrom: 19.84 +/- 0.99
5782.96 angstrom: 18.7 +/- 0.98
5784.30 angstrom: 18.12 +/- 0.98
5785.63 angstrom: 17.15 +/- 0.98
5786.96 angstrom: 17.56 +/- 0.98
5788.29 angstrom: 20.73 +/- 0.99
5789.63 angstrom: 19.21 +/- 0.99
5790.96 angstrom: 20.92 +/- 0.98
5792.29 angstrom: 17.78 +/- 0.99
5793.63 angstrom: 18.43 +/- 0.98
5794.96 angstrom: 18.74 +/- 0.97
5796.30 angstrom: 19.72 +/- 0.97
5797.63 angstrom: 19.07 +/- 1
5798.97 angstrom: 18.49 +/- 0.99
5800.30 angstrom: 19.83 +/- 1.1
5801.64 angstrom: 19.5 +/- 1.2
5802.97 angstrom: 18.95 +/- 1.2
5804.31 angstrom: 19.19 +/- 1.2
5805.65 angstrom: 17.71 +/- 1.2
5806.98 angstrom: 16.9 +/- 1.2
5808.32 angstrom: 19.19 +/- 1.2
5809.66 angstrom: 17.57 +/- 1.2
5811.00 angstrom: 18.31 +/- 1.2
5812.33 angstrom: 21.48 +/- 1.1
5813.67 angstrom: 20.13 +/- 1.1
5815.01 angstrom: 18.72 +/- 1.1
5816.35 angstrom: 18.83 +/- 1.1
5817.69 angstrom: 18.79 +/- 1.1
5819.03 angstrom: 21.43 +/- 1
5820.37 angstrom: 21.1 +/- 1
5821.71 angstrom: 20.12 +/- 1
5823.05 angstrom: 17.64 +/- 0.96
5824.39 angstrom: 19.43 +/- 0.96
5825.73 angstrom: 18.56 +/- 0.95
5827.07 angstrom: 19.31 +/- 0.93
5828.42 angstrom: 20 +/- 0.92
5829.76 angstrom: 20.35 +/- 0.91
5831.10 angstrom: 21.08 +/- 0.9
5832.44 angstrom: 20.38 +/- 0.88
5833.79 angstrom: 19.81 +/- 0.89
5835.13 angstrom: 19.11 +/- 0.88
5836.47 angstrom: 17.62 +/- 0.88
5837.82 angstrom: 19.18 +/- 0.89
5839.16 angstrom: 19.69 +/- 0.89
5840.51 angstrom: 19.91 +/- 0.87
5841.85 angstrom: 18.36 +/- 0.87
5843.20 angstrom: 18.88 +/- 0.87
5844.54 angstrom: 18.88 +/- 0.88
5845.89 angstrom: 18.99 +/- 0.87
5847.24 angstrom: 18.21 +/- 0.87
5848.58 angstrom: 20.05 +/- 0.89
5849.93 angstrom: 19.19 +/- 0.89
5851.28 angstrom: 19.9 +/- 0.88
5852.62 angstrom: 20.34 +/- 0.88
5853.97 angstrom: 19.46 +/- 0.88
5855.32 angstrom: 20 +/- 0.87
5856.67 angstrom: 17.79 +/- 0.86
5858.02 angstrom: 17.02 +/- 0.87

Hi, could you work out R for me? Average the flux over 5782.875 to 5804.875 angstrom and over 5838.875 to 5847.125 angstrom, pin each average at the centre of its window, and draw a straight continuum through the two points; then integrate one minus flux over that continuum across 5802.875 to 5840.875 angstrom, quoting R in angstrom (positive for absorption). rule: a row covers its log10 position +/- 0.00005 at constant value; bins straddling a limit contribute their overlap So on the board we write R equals -0.7 angstrom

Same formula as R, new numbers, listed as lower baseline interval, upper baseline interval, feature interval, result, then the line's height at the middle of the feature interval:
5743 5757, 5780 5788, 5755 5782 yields -1.23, 18.7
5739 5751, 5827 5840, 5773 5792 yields -0.03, 19.3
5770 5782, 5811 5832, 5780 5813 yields 1.28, 19.7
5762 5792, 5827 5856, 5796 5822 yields 0.28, 19.4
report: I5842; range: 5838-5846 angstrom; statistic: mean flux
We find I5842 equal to 19.1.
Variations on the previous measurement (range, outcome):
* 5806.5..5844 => 19.4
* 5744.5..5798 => 19.1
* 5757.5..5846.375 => 19.3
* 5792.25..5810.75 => 18.7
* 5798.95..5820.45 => 19.2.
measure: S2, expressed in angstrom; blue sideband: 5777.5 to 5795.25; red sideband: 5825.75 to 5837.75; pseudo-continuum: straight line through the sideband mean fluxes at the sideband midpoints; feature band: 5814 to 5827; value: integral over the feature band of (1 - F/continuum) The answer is 0.06 angstrom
